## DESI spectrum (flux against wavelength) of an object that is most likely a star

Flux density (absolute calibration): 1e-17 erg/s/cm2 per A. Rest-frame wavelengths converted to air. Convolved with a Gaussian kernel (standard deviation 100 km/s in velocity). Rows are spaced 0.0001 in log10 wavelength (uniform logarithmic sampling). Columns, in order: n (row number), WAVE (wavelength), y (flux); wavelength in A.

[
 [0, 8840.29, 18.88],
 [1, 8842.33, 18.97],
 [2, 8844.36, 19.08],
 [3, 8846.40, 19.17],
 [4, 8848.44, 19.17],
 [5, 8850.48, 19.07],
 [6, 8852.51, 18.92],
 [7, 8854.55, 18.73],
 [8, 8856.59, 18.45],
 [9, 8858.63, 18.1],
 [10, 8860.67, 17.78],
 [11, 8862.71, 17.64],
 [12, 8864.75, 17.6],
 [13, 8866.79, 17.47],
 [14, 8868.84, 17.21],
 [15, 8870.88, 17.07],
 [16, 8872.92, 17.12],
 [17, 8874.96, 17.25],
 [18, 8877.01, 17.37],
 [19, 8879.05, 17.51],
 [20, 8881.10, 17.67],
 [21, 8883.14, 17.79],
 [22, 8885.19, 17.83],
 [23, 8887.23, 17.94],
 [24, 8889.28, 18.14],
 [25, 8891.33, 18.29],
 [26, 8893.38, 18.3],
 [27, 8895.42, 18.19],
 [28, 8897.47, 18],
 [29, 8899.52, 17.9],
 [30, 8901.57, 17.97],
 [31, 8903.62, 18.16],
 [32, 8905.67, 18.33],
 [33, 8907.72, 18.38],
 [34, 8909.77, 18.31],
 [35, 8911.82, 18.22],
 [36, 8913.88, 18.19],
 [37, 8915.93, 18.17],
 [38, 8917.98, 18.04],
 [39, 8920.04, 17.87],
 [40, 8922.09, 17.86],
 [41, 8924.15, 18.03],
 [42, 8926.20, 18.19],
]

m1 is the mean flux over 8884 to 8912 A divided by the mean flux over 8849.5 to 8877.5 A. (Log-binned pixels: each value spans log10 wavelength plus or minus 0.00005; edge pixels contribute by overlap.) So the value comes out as 1.02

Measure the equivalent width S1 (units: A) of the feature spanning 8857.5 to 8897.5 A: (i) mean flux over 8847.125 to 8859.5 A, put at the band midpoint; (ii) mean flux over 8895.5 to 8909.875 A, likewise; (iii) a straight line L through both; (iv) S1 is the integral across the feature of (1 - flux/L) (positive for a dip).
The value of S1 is 1.6 A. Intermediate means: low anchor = 18.8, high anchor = 18.1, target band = 17.7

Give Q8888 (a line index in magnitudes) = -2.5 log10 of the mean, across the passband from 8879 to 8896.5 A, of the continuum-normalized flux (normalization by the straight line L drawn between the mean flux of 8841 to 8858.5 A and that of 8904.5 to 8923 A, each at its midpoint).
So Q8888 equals 0.03 mag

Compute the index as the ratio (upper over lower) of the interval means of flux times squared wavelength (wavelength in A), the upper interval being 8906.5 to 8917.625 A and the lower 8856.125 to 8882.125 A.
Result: 1.1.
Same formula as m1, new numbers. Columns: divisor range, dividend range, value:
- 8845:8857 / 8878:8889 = 0.94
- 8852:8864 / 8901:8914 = 1.00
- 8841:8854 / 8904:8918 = 0.96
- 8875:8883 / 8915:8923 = 1.03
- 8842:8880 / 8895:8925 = 1.00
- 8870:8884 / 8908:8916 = 1.05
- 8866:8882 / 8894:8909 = 1.05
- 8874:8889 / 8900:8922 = 1.03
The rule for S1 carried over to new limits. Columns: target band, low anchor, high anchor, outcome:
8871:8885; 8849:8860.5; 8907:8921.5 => 0.7 A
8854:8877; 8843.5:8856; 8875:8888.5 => 0.9 A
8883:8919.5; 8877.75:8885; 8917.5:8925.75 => -0.6 A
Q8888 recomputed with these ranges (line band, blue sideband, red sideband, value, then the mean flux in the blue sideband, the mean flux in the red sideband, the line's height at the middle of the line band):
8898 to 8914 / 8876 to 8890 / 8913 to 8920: -0.01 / 17.7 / 18.1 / 18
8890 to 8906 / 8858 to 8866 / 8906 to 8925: -0.01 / 17.8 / 18.1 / 18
